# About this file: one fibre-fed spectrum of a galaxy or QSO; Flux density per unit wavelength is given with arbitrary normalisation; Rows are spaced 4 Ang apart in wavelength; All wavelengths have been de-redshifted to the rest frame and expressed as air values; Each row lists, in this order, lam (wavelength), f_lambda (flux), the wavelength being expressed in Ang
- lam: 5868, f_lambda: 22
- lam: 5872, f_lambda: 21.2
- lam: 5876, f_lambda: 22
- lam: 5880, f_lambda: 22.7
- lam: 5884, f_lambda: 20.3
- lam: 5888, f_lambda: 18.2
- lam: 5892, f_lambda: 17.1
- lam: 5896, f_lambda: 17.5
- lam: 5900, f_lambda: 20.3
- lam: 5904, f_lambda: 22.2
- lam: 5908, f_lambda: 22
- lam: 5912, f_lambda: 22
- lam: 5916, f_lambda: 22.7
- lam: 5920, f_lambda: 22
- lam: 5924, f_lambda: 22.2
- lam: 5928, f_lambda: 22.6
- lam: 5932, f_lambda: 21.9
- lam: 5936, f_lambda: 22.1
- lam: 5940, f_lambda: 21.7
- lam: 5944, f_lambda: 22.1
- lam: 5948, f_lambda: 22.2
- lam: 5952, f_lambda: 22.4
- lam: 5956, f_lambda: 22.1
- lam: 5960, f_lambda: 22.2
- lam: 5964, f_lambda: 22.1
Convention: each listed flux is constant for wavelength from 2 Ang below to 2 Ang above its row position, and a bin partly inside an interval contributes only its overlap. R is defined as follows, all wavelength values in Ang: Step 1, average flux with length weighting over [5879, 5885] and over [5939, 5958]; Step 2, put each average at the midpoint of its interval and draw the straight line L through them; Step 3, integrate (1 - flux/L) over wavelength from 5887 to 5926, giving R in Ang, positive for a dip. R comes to 1.9 Ang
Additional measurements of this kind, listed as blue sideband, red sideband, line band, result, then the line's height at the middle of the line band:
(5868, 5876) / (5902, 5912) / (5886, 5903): 2.6 Ang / 21.9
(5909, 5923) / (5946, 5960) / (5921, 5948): 0.1 Ang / 22.2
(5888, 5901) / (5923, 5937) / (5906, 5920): -1.3 Ang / 20.3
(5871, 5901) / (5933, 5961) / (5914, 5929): -0.8 Ang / 21.2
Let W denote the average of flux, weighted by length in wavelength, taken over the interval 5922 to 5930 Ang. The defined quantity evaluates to 22.4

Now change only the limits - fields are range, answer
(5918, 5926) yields 22.1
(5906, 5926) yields 22.2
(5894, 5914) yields 20.8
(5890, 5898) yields 17.3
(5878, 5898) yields 19.2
